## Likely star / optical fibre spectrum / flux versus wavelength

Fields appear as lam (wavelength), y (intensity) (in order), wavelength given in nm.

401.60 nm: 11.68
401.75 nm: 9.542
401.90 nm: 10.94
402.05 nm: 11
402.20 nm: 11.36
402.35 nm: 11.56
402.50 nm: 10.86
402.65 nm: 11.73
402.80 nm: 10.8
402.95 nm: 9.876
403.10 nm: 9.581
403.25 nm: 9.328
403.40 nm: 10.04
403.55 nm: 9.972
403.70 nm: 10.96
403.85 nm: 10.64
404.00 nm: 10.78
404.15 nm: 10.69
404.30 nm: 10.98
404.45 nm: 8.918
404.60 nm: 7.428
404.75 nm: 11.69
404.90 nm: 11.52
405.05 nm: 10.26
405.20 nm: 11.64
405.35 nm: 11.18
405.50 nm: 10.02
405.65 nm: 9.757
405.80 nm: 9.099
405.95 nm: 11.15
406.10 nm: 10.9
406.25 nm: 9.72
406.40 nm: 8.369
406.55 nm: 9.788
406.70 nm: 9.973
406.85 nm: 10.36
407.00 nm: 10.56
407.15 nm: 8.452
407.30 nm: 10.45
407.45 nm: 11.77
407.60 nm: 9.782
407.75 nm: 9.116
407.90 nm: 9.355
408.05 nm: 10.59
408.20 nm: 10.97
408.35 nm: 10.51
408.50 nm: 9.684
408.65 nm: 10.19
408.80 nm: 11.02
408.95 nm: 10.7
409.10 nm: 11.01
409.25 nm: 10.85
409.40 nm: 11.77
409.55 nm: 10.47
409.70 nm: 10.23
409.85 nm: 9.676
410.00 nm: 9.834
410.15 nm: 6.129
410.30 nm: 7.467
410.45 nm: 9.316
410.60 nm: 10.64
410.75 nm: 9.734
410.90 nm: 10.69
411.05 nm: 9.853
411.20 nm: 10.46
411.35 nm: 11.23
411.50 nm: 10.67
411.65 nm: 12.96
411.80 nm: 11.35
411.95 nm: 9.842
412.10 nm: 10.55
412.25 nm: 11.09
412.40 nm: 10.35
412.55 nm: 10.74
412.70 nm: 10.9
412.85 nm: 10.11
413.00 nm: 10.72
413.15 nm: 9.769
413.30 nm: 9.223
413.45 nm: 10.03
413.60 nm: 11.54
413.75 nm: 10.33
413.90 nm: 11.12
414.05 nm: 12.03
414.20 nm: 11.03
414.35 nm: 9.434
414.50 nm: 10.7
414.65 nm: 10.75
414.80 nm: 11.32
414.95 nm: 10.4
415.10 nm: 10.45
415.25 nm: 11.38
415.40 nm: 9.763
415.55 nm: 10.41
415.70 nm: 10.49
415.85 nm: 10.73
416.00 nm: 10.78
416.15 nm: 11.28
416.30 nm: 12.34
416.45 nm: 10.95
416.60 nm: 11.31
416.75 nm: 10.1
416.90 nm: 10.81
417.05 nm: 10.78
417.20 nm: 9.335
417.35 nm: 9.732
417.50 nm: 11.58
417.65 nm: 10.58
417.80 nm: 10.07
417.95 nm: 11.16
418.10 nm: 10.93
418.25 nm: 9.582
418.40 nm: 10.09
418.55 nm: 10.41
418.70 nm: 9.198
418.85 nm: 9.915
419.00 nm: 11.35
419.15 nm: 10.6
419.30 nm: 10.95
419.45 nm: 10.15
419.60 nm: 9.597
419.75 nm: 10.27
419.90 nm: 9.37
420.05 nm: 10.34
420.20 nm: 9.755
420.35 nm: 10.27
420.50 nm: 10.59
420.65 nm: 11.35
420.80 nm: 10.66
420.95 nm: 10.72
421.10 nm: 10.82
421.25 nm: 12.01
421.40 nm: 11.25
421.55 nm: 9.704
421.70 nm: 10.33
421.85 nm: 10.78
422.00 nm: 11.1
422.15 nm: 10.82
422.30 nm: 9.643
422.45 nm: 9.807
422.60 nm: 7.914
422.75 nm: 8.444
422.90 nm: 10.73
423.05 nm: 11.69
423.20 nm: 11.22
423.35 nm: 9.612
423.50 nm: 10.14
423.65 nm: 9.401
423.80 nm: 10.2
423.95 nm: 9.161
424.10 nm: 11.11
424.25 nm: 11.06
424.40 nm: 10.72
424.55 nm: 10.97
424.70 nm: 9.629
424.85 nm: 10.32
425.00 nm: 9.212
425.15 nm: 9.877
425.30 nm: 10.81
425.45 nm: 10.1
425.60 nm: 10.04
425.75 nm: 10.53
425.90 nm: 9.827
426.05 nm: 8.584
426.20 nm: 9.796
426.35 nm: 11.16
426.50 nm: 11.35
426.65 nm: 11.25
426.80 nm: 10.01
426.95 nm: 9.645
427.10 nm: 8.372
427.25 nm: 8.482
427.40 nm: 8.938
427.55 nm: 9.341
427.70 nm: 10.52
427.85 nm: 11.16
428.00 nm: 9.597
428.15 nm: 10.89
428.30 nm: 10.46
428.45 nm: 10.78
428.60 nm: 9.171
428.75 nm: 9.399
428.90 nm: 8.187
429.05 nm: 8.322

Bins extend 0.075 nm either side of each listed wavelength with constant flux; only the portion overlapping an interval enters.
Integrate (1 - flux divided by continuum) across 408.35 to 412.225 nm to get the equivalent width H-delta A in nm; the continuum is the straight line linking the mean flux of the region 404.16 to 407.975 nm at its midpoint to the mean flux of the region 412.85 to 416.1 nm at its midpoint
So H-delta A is 0.03 nm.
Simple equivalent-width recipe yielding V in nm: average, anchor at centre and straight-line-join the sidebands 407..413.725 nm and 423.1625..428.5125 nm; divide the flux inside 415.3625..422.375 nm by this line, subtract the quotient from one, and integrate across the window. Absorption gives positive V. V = -0.24 nm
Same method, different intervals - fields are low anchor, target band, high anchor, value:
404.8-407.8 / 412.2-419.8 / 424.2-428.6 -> -0.302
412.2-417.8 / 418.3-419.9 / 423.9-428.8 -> 0.037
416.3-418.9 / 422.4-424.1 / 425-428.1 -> 0.039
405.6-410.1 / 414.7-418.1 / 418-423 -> -0.153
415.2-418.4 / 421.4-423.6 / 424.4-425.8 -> 0.035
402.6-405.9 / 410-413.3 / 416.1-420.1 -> 0.066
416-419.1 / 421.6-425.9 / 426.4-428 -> -0.014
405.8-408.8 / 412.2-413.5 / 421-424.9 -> -0.018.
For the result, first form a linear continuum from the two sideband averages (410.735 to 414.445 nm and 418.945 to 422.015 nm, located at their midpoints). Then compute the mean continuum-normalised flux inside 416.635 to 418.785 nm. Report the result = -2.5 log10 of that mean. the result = 0.03 mag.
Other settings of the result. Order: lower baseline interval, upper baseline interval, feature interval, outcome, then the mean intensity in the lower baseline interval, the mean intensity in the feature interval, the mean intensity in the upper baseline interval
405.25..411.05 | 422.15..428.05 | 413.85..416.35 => -0.08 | 10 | 10.8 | 10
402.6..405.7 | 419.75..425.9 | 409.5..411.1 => 0.10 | 10.4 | 9.44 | 10.3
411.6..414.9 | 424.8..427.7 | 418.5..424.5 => -0.02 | 10.7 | 10.3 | 9.89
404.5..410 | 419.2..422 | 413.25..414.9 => -0.03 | 10.3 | 10.7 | 10.5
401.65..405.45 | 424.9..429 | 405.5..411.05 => 0.04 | 10.5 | 10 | 9.9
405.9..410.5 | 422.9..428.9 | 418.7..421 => -0.03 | 10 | 10.3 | 10.1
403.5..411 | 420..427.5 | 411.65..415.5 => -0.05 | 10.1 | 10.6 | 10.2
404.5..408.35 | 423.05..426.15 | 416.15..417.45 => -0.06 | 10.2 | 10.7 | 10.2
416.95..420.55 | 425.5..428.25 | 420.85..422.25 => -0.07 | 10.3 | 10.8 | 9.98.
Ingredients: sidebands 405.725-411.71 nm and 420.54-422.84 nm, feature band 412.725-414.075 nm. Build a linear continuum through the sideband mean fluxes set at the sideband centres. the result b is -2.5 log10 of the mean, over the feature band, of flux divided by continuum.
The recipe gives -0.03 mag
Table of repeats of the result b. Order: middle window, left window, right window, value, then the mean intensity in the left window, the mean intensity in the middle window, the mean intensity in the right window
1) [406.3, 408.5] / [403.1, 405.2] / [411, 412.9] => 0.05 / 10.3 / 9.99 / 10.8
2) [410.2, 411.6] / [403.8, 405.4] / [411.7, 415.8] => 0.06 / 10.5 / 9.99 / 10.6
